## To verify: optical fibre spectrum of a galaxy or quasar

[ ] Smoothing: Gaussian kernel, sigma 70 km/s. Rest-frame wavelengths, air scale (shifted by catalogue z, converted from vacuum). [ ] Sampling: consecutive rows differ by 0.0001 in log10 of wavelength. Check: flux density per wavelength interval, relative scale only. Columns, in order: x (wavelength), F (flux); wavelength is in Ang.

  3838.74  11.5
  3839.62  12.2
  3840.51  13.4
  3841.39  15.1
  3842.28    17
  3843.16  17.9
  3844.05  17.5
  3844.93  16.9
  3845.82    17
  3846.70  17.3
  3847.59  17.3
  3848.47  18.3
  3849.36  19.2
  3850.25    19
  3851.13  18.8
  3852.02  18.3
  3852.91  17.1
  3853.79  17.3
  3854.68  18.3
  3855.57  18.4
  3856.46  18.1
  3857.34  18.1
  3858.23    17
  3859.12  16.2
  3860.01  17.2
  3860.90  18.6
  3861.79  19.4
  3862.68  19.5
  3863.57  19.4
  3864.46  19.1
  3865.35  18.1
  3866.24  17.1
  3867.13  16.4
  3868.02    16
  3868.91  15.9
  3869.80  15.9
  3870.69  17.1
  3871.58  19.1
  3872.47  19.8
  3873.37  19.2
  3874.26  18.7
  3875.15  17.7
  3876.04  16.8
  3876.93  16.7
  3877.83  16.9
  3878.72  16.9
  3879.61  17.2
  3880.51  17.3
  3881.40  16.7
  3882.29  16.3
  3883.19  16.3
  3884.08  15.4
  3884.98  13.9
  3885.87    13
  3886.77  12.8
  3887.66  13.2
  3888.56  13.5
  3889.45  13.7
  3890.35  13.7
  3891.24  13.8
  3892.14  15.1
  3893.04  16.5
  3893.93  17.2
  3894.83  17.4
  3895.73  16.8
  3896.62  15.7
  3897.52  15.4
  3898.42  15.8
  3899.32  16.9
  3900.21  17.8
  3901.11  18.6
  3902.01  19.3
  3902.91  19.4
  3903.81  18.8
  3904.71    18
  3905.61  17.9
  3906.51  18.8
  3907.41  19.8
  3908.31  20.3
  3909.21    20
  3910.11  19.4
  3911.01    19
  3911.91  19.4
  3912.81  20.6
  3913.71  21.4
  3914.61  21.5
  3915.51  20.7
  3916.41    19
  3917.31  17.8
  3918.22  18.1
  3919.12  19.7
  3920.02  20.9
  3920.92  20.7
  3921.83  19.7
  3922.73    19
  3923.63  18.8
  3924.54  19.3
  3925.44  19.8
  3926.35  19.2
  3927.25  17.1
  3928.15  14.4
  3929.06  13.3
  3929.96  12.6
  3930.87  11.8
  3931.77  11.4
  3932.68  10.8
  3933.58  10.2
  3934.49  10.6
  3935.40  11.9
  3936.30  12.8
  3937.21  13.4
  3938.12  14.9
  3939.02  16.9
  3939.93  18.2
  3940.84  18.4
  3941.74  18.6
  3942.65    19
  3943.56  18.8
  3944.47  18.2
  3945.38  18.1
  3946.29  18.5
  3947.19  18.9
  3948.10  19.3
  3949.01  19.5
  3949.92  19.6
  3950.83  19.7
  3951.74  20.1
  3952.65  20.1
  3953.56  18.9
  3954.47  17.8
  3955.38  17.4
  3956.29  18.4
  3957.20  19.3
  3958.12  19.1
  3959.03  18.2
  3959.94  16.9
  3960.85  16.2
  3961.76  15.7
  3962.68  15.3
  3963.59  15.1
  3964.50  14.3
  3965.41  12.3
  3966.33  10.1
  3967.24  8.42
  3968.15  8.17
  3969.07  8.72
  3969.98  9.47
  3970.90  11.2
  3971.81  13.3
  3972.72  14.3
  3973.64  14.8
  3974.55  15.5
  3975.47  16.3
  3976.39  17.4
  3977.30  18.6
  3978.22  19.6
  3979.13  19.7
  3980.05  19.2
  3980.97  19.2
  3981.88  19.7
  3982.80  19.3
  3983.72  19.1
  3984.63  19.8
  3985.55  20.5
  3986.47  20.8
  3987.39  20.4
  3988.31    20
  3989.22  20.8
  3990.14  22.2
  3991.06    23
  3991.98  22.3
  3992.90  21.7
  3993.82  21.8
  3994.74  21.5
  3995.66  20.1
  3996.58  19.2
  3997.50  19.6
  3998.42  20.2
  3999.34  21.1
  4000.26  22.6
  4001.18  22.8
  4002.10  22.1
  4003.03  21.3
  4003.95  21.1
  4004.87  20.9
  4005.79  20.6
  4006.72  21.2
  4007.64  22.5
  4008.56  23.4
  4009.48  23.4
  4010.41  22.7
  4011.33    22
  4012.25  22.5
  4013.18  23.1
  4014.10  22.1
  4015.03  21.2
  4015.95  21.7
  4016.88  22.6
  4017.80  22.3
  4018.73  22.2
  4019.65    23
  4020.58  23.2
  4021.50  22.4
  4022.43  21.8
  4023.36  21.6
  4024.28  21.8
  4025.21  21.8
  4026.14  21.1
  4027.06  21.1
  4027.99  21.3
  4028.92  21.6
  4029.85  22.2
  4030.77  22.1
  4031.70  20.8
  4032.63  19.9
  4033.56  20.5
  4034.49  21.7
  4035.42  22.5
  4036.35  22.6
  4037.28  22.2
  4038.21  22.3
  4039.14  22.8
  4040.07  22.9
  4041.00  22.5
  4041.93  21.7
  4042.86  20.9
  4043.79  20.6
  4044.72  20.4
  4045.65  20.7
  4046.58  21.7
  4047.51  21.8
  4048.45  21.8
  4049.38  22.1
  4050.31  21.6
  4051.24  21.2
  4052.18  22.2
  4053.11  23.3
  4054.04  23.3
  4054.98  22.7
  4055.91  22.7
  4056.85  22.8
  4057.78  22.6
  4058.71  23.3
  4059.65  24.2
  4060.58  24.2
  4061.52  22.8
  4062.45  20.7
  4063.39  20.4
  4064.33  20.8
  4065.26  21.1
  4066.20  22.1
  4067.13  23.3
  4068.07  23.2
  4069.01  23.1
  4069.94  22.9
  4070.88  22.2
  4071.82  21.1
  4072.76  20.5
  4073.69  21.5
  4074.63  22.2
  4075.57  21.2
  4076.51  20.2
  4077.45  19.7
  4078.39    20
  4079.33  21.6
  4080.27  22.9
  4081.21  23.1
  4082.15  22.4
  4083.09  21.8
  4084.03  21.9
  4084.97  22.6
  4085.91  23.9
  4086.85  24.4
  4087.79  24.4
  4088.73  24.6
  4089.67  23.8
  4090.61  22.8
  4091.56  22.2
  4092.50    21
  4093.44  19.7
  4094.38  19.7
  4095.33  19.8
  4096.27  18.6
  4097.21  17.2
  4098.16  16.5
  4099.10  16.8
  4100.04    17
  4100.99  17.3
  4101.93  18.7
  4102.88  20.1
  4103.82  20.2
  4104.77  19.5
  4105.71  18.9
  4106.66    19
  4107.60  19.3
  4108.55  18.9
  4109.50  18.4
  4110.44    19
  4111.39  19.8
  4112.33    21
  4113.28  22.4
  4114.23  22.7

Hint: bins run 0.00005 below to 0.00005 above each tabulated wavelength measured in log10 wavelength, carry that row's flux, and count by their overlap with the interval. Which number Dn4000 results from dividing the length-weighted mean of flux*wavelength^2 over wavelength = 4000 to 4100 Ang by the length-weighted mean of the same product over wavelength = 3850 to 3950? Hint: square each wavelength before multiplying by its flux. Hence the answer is 1.36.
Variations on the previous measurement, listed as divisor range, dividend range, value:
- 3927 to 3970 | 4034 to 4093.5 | 1.50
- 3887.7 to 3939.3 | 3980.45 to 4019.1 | 1.32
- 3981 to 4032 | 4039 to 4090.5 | 1.06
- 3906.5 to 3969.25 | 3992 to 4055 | 1.34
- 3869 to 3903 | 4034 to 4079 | 1.46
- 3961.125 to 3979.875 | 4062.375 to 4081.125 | 1.62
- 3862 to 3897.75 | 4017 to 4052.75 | 1.43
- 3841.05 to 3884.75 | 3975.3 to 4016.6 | 1.28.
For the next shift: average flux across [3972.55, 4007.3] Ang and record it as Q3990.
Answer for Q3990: 20.1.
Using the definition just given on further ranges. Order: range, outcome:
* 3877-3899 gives 15.5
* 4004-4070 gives 22.1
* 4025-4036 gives 21.4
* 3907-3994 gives 17.4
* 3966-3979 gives 13.5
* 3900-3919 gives 19.3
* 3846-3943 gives 17.2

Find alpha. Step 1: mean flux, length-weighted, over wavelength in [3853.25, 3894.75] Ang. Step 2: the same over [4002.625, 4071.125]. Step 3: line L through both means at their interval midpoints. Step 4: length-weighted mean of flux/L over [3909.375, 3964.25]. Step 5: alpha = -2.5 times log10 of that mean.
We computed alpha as 0.076 mag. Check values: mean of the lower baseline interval 16.8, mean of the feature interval 17.5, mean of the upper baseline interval 22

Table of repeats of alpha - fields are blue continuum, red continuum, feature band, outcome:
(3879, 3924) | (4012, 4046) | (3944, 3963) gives 0.05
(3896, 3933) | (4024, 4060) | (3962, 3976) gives 0.49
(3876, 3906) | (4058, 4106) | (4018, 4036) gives -0.10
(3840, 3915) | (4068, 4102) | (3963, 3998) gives 0.12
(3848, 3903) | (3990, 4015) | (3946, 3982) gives 0.23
